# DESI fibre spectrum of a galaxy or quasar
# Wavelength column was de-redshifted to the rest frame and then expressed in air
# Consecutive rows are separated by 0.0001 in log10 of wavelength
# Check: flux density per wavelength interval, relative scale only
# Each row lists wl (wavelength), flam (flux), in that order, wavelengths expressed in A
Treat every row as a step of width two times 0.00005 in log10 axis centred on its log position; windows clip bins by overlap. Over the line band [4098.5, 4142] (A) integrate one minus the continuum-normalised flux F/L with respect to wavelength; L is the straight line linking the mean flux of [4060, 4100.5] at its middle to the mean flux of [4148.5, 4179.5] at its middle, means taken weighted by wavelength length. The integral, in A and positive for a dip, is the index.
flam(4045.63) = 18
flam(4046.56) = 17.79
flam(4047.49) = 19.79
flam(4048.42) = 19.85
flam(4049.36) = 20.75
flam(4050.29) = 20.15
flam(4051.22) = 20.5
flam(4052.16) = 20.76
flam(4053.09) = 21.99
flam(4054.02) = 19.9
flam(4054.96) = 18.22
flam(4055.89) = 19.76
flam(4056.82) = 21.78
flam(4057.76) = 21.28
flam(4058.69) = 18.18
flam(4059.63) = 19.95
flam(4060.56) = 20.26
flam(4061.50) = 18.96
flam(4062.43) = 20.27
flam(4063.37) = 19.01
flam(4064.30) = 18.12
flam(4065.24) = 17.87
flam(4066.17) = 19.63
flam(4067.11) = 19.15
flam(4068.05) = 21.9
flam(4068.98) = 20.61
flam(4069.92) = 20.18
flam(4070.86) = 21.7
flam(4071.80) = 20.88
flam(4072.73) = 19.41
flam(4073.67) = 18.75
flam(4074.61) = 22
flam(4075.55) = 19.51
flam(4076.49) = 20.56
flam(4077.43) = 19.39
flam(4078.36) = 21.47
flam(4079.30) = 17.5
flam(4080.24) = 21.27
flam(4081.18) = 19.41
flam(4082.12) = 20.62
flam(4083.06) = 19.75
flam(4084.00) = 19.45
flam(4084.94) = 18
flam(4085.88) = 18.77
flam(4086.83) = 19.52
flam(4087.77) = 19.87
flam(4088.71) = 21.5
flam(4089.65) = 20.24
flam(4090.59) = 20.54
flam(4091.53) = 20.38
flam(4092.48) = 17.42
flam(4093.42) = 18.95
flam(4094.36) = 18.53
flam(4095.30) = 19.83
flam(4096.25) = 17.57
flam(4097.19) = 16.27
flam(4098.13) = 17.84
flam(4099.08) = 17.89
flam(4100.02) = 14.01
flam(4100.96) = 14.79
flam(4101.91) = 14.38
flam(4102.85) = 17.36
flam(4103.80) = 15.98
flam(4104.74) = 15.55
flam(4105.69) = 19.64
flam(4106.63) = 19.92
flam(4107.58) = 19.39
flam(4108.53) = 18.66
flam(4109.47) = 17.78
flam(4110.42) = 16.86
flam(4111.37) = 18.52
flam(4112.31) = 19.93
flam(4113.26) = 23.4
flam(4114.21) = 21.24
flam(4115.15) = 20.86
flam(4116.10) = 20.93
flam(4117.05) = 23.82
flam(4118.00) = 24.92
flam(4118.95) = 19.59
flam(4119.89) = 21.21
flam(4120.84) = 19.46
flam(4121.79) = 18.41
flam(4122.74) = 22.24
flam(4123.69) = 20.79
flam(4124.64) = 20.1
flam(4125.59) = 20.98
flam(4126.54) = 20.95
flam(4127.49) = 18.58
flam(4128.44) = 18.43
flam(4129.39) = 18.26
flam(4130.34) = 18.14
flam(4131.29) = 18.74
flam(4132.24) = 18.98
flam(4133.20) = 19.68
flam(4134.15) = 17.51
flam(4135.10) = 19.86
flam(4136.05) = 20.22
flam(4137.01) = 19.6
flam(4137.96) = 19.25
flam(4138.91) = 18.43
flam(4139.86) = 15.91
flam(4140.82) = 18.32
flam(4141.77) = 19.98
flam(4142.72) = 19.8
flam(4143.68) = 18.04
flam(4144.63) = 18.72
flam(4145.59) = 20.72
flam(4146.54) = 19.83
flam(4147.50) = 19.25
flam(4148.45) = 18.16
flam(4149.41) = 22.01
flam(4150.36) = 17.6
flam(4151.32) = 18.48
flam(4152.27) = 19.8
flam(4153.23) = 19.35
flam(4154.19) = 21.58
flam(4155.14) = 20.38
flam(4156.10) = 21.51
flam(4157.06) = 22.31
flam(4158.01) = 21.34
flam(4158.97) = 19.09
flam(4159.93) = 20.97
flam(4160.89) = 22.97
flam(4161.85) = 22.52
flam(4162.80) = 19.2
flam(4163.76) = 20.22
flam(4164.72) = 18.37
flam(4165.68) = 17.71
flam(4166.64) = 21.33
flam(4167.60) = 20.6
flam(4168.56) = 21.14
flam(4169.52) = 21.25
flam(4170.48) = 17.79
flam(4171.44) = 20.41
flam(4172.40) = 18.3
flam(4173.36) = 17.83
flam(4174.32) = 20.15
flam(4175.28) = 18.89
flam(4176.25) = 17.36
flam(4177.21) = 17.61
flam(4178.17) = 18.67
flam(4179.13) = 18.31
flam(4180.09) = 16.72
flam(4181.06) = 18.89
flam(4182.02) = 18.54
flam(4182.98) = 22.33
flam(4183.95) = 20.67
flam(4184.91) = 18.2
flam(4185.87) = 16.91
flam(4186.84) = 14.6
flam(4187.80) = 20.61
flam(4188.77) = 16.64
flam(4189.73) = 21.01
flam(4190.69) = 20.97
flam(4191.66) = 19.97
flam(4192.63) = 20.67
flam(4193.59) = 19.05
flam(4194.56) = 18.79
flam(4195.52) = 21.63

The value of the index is 1.1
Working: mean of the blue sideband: 19.4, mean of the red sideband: 19.8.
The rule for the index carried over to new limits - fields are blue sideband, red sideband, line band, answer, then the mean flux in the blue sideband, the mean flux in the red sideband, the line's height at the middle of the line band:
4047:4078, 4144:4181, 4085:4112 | 2.4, 20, 19.7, 19.9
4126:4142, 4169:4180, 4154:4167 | -1.3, 18.9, 18.7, 18.8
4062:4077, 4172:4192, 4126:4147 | 0.2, 20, 18.7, 19.2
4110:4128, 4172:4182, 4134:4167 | -0.7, 20.7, 18.3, 19.4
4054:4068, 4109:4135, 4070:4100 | 0.4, 19.5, 20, 19.7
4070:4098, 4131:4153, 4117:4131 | -0.7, 19.6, 19.1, 19.2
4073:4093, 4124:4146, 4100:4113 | 1.3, 19.8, 19.1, 19.5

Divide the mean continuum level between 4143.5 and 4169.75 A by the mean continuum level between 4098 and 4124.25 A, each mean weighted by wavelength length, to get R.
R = 1.05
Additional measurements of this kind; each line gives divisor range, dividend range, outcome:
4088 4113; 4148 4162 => 1.13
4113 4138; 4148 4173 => 1.00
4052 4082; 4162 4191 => 0.95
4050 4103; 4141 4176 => 1.03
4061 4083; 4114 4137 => 1.01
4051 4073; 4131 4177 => 0.98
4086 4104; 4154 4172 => 1.14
